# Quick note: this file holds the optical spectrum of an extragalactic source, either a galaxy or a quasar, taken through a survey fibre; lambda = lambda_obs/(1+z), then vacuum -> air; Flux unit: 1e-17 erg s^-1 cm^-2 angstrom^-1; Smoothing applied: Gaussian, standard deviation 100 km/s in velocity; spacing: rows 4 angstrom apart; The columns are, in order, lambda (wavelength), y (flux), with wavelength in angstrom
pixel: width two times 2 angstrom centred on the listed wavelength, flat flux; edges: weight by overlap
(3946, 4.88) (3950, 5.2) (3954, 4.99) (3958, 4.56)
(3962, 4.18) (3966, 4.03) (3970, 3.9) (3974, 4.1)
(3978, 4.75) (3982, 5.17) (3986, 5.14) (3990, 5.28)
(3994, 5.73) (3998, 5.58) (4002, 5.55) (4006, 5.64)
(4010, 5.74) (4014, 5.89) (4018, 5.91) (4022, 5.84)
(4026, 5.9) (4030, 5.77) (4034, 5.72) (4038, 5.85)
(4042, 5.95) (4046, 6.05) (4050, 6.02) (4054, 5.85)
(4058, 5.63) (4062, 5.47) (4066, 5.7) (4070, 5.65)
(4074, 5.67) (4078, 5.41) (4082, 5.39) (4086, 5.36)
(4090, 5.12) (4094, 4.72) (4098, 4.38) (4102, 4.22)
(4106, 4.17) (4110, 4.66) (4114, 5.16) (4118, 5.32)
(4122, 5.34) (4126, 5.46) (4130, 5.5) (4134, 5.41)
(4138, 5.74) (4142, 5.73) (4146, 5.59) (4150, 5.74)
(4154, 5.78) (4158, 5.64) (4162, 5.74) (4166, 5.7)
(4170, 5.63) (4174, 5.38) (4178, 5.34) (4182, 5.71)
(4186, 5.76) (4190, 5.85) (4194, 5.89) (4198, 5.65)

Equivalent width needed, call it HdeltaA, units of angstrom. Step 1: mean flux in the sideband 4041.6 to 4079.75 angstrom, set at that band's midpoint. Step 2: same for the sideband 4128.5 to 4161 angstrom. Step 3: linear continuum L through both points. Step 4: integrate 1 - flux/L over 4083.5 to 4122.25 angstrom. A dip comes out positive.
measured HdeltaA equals 5.86 angstrom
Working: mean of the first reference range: 5.73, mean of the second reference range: 5.65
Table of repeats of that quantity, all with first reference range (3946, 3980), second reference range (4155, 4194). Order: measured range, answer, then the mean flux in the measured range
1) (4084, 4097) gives 0.4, 5.01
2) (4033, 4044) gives -2.1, 5.85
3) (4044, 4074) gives -4.4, 5.76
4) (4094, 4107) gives 2.3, 4.33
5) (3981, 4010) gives -5.0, 5.47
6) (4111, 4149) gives -0.3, 5.46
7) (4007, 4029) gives -4.8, 5.84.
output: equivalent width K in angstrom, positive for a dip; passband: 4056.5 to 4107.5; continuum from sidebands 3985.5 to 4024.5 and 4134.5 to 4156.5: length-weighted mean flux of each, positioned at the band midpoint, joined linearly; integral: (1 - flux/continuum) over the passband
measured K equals 4.71 angstrom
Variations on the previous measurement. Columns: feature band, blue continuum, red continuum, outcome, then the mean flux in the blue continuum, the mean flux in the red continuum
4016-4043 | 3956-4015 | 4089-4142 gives -4.5 angstrom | 5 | 5.04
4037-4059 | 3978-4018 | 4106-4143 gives -2.0 angstrom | 5.5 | 5.29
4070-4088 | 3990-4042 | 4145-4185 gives 0.7 angstrom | 5.75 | 5.63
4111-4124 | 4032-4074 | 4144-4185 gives 1.1 angstrom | 5.78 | 5.63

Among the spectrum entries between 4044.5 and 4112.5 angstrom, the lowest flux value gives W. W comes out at 4.17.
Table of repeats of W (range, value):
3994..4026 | 5.55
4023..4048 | 5.72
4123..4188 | 5.34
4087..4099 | 4.38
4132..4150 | 5.41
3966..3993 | 3.9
